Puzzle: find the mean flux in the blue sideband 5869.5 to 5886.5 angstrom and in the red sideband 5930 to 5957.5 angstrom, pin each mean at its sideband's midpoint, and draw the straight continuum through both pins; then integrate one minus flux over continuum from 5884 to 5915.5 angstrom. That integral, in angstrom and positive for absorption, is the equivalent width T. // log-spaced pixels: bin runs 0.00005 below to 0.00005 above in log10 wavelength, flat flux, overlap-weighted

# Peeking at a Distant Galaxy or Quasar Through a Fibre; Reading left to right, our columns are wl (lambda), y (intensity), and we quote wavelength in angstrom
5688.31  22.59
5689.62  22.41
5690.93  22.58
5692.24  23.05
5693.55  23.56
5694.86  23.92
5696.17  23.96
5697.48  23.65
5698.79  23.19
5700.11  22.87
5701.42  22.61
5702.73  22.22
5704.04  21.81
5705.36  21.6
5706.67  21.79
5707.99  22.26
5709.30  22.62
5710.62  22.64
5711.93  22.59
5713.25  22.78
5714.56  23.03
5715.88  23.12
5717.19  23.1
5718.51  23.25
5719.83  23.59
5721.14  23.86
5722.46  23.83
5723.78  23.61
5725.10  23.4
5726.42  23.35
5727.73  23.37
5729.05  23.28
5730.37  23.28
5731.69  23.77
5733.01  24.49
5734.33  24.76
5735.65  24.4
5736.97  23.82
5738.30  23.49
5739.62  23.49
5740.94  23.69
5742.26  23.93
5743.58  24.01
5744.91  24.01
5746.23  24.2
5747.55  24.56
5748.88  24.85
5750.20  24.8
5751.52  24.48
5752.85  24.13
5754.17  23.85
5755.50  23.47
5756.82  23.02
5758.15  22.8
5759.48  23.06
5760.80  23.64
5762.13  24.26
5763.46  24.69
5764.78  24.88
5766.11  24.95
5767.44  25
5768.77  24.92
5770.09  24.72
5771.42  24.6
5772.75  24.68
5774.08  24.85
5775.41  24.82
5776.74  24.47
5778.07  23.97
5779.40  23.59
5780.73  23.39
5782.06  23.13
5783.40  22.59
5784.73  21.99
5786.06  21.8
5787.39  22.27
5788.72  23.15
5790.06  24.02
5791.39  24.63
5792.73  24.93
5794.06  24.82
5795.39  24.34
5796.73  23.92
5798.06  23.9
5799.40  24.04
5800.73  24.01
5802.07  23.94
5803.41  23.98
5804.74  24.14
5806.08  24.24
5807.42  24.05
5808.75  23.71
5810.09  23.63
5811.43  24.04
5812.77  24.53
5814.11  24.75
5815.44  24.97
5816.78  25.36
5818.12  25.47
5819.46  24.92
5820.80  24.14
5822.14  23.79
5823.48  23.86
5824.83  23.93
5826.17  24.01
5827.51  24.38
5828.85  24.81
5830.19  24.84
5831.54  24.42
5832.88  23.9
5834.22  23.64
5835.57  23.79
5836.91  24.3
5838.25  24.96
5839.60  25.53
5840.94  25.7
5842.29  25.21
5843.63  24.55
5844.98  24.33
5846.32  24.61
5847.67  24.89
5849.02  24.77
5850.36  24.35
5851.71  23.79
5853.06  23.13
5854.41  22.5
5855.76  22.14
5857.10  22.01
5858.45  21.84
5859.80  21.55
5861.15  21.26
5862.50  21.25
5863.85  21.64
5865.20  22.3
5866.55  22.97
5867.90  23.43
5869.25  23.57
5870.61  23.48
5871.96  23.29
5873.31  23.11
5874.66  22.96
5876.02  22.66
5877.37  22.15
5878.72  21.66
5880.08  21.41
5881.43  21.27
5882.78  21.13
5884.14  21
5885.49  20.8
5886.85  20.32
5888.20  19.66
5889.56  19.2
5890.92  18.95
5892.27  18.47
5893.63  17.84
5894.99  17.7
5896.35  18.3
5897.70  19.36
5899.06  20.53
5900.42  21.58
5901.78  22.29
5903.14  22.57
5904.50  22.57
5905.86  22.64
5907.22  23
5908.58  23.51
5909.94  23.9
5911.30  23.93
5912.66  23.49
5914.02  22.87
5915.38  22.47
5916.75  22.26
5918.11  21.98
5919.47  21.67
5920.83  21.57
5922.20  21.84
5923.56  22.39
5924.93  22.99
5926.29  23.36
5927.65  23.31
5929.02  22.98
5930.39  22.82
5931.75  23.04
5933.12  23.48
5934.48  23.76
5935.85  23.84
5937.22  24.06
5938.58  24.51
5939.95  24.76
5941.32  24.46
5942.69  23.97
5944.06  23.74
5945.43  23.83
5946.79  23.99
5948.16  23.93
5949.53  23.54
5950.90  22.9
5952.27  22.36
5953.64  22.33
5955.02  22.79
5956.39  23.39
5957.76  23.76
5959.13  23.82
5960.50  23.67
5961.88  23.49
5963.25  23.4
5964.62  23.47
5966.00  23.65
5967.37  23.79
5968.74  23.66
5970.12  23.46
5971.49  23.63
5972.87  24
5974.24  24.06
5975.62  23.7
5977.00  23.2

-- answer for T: 2.07 angstrom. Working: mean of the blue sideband 22.1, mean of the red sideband 23.6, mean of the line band 21.1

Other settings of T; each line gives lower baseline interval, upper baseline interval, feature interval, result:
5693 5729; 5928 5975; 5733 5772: -1.7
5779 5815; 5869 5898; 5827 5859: -2.7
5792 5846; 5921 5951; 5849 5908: 5.8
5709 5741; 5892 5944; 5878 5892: 1.3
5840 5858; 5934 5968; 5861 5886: 1.8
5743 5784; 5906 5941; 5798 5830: -0.6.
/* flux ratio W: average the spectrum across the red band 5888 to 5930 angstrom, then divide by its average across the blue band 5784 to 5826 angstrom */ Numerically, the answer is 0.9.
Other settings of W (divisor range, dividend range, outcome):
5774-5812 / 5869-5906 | 0.88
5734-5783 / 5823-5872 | 0.98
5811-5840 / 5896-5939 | 0.92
